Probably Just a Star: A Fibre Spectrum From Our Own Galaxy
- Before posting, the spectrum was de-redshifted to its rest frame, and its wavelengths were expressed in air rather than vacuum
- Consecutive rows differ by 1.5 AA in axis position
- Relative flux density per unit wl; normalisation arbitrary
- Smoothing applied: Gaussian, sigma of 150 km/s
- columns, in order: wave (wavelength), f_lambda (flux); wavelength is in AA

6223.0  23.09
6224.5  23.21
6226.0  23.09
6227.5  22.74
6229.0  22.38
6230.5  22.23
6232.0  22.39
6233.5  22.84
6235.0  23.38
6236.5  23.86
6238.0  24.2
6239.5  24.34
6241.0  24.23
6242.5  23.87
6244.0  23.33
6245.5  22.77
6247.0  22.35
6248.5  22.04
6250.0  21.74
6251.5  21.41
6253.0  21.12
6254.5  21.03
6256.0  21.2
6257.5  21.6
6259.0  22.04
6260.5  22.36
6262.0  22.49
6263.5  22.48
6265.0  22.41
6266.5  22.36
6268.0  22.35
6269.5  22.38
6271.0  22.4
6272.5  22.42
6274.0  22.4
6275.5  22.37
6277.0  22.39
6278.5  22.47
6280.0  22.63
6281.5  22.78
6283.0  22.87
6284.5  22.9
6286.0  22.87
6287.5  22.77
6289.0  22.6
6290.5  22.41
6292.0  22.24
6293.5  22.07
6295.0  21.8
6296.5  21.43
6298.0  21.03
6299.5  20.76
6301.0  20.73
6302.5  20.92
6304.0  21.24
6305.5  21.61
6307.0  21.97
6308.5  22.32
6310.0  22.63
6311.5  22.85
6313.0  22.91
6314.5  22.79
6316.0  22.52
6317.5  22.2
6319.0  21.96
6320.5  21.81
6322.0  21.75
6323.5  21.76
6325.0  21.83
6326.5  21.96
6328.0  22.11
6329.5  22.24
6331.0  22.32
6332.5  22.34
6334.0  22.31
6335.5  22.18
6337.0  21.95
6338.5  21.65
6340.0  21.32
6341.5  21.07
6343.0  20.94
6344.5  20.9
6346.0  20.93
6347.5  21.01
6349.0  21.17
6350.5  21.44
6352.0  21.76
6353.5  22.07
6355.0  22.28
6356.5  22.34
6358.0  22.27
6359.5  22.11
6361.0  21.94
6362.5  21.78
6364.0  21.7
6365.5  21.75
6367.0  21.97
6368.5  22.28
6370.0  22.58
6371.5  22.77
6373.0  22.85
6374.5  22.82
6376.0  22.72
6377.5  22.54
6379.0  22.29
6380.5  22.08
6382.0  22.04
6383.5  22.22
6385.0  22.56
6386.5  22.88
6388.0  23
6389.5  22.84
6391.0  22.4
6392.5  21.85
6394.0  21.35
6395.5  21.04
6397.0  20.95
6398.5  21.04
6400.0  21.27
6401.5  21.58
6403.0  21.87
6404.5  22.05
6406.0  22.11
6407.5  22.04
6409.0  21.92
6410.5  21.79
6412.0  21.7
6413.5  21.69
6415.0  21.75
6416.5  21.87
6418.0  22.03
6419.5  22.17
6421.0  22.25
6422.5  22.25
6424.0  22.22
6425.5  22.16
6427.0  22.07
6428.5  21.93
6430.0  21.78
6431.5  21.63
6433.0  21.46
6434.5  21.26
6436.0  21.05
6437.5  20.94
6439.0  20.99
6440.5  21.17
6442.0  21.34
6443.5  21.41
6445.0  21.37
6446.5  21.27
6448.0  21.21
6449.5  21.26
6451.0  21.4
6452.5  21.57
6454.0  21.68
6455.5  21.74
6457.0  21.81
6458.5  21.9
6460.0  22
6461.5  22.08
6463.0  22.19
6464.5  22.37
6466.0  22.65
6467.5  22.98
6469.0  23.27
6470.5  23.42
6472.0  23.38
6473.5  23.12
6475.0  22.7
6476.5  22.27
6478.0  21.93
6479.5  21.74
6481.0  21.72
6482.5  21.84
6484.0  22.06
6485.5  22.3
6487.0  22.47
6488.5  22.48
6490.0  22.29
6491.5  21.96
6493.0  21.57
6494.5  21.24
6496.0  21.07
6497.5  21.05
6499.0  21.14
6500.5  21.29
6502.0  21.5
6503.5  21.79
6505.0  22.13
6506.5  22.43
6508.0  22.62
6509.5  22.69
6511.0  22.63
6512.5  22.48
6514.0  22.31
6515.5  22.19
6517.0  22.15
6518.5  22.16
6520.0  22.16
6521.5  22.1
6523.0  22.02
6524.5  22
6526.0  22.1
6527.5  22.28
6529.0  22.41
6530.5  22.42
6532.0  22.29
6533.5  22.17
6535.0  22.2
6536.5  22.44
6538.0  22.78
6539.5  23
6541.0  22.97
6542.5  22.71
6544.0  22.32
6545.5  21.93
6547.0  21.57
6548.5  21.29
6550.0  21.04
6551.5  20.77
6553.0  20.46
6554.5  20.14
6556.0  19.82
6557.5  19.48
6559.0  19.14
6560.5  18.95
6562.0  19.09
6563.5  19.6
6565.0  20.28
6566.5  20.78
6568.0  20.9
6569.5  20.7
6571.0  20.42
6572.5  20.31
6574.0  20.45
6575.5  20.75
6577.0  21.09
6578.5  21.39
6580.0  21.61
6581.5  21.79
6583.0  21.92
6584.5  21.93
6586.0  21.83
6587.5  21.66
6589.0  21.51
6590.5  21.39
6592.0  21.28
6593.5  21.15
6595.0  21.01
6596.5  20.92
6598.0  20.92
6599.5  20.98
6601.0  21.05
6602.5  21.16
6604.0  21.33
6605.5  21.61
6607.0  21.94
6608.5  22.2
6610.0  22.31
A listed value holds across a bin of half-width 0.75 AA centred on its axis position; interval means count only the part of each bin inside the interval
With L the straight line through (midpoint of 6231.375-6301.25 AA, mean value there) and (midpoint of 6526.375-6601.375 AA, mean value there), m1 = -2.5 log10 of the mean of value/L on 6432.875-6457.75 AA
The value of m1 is 0.02 mag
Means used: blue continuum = 22.4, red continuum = 21.2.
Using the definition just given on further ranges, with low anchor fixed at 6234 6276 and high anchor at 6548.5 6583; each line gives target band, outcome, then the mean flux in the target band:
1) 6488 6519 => -0.05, 22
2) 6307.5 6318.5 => -0.02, 22.6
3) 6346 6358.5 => 0.01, 21.7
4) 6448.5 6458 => -0.02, 21.6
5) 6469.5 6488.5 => -0.07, 22.4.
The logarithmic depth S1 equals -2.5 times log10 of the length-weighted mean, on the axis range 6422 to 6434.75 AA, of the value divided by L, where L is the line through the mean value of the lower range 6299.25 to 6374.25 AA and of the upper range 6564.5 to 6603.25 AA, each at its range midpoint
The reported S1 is -0.013 mag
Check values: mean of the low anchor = 21.9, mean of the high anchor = 21.1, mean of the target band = 21.9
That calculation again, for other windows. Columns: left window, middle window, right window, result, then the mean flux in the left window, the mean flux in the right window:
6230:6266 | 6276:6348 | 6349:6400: 0.02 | 22.6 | 22.1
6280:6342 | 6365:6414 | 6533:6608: -0.02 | 22.1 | 21.2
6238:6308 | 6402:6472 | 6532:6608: -0.01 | 22.2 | 21.2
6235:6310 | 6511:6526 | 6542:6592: -0.05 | 22.3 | 20.9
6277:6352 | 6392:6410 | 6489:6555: 0.02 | 21.9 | 22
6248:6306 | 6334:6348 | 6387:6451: 0.02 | 22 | 21.7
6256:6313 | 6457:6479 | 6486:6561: -0.03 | 22.2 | 21.8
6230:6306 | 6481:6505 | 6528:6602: -0.01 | 22.3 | 21.2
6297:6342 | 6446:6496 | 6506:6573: -0.02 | 21.9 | 21.5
